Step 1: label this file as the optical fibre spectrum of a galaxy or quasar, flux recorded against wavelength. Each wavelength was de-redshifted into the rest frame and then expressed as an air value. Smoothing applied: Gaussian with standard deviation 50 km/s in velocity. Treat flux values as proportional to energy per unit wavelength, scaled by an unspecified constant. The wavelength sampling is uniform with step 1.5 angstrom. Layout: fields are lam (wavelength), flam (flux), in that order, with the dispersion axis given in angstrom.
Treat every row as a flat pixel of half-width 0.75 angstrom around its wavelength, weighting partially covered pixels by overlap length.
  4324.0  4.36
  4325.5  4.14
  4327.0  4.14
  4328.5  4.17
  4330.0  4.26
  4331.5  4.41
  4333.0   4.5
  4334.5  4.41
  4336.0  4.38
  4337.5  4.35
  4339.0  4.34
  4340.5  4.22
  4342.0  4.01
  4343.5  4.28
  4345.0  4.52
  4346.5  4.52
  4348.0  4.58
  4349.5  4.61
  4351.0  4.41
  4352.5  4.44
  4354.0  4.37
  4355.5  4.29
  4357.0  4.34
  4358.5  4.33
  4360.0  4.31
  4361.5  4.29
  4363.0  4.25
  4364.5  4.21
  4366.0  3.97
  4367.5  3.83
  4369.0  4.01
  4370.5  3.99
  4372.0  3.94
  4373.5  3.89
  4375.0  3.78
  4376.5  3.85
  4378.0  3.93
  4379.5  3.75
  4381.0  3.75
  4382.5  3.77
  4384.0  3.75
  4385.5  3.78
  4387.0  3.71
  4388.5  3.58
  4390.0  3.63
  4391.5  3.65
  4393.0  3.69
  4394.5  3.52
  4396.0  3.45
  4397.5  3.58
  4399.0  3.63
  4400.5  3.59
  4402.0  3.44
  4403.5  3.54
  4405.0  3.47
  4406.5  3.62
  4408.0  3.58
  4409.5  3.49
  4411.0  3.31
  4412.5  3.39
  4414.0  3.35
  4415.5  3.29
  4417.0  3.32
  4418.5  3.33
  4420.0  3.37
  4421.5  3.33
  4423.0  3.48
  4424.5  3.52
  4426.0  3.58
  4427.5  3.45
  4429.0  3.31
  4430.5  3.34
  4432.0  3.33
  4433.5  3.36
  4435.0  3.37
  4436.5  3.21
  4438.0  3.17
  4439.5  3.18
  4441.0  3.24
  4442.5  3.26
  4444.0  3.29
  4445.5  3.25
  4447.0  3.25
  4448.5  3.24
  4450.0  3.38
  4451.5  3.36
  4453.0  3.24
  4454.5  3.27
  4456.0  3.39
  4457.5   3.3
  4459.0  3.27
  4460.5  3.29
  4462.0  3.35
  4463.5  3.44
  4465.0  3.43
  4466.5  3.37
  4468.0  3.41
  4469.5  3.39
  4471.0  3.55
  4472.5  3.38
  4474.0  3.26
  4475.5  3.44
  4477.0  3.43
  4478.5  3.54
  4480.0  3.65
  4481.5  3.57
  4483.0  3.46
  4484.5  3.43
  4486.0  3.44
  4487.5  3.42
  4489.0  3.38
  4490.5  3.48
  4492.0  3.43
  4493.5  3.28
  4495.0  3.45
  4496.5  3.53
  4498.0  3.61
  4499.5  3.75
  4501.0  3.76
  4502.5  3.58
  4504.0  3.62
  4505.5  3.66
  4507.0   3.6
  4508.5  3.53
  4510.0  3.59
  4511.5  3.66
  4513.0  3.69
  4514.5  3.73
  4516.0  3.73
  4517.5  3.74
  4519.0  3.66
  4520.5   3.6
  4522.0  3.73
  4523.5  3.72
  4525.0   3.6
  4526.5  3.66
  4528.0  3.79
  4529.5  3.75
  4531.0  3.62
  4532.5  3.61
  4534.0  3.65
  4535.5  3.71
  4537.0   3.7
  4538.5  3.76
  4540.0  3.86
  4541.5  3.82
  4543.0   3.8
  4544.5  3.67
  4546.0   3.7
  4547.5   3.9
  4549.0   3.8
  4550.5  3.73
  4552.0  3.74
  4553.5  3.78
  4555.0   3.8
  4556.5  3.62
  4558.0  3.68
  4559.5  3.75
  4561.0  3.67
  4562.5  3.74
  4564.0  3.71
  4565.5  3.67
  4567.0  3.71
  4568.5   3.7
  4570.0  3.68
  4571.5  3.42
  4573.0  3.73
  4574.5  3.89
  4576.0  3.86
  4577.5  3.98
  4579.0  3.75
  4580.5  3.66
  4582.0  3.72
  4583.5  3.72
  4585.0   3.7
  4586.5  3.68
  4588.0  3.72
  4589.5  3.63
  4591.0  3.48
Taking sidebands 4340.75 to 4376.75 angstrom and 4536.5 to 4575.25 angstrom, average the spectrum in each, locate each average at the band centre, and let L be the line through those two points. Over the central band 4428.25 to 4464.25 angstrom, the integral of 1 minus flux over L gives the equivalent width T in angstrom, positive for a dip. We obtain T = 6.3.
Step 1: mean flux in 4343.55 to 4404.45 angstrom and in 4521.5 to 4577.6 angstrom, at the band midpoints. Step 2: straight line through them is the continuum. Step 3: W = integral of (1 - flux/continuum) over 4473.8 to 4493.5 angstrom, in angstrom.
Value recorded 1.9 angstrom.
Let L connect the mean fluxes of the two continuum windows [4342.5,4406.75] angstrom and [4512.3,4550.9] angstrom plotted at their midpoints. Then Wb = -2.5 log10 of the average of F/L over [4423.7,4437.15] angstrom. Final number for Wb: 0.14 mag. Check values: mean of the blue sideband 3.95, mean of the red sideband 3.72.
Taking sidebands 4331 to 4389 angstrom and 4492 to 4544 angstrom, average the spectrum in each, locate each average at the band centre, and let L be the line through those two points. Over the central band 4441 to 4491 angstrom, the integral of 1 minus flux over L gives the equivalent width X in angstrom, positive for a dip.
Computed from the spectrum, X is 5.7 angstrom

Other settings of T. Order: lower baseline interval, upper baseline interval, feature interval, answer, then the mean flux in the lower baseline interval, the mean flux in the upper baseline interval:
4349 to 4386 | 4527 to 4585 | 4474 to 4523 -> 3.46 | 4.07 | 3.73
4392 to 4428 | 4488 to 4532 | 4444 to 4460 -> 1.08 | 3.47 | 3.62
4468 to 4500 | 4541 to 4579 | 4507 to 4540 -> -0.65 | 3.47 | 3.74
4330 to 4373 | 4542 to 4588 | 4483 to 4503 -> 2.14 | 4.29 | 3.73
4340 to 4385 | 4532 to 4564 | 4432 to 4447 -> 2.68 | 4.14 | 3.74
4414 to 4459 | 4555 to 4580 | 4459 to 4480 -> 0.09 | 3.32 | 3.72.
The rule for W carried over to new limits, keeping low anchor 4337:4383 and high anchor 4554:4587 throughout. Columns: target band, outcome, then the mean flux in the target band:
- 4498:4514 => 0.89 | 3.64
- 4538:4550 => -0.04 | 3.79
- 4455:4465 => 1.54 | 3.35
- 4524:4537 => 0.44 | 3.68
